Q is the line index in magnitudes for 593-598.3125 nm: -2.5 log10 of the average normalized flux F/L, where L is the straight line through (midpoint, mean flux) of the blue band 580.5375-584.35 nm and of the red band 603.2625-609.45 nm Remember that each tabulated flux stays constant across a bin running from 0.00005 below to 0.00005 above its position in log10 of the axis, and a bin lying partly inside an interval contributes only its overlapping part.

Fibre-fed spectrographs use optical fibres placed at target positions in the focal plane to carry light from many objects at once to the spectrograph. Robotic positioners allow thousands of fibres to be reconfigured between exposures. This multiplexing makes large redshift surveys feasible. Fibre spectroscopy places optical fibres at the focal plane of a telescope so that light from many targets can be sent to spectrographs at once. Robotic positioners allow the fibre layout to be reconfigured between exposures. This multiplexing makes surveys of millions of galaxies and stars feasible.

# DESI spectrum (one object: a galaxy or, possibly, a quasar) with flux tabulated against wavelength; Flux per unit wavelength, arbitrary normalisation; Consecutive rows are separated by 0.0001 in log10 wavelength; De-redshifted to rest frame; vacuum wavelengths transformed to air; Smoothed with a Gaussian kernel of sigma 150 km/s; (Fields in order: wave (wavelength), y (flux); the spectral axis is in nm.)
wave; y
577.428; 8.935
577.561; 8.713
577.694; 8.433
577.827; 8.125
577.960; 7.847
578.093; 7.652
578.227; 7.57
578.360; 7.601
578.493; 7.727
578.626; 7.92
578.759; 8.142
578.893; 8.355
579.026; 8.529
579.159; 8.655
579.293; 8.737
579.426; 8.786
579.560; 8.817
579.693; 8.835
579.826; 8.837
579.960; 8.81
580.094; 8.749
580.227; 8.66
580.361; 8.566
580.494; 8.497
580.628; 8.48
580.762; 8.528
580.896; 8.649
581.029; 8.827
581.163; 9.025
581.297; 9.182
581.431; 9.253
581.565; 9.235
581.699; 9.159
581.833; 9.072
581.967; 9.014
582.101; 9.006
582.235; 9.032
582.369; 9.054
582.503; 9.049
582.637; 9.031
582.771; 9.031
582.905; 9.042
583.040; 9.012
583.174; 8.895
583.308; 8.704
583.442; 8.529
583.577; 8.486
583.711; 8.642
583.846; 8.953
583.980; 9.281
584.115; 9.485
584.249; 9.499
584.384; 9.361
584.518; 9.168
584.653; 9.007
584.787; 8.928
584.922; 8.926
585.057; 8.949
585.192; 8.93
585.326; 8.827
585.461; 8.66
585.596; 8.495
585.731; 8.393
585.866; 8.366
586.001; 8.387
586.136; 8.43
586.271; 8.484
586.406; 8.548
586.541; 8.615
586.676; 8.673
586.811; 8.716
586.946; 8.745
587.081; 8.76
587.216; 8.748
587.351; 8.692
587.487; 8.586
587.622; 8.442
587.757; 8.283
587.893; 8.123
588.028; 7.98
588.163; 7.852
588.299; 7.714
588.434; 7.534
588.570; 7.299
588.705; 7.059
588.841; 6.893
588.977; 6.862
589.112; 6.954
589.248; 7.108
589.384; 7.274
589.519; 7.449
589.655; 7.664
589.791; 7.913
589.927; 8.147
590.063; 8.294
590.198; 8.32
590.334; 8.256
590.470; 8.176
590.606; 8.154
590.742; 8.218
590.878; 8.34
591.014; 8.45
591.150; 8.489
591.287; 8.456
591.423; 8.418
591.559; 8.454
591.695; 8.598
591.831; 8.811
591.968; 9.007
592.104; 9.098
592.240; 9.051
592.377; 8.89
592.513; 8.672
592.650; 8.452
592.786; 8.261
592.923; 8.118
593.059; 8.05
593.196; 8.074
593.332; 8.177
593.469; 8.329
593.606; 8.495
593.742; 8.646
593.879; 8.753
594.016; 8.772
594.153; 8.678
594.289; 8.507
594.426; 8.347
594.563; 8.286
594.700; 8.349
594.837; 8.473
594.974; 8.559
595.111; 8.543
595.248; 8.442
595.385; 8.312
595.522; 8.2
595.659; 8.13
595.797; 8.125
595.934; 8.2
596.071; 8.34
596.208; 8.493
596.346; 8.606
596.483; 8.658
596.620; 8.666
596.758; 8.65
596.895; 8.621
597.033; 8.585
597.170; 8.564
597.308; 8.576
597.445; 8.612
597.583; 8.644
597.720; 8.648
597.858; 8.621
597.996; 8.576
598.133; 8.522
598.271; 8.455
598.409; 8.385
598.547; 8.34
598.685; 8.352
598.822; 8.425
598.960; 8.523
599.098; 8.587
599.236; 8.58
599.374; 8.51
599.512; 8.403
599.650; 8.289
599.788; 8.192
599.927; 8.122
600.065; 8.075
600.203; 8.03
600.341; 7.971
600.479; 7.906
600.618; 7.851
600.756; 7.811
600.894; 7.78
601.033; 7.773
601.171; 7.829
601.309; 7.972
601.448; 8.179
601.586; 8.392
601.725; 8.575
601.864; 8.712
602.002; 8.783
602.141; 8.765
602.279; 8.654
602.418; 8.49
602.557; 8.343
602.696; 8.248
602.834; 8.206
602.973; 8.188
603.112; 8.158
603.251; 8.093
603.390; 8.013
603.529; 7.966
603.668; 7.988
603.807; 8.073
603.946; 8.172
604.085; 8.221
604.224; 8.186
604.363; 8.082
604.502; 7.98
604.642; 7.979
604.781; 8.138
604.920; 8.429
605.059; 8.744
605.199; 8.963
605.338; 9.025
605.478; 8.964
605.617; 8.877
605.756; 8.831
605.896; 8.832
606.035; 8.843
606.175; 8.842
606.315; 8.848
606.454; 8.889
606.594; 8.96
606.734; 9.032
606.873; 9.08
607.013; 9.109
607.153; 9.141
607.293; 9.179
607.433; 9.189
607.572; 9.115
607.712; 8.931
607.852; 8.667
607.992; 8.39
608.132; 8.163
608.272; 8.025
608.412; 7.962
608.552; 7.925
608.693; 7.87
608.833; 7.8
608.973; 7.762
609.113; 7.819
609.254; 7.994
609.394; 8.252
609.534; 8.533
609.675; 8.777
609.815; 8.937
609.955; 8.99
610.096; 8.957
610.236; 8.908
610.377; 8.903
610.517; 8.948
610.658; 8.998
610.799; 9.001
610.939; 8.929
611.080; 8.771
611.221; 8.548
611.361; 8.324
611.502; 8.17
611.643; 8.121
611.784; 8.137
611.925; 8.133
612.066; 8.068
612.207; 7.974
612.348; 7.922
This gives 0.03 mag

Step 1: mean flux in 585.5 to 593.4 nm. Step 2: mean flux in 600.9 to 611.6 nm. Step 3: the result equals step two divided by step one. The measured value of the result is 1.03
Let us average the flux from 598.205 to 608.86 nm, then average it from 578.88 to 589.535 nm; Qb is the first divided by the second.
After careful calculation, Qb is 0.98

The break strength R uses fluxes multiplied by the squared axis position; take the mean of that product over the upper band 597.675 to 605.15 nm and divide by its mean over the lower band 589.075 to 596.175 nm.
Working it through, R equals 1.0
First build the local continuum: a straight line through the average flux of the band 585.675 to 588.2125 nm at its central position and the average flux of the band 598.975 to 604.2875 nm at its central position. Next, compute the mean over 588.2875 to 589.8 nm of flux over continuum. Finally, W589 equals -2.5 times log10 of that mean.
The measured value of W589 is 0.161 mag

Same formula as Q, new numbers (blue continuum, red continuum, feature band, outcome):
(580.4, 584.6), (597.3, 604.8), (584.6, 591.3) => 0.072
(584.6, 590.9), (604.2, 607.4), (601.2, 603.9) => 0.045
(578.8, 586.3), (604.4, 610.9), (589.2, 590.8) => 0.112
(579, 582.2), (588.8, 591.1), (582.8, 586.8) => -0.056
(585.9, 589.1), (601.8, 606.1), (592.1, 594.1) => -0.036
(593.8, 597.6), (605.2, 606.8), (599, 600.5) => 0.050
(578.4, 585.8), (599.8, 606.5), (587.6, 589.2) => 0.150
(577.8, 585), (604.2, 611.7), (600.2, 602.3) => 0.059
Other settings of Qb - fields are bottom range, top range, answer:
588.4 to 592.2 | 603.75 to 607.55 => 1.09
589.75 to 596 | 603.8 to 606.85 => 1.02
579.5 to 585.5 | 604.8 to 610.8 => 0.97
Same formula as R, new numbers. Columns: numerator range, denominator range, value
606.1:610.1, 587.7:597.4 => 1.10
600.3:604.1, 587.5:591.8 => 1.08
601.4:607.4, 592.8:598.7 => 1.04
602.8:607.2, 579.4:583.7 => 1.04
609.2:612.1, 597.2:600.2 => 1.06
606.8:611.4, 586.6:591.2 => 1.15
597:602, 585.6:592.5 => 1.05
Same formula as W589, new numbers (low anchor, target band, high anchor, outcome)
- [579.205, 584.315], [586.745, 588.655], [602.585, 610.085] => 0.07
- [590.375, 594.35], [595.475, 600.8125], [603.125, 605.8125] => 0.01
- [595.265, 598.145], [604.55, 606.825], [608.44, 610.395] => -0.05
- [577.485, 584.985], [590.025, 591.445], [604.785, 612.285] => 0.05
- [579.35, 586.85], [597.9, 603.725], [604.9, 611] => 0.06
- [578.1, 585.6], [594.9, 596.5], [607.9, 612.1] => 0.03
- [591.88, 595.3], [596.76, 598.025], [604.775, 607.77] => 0.00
